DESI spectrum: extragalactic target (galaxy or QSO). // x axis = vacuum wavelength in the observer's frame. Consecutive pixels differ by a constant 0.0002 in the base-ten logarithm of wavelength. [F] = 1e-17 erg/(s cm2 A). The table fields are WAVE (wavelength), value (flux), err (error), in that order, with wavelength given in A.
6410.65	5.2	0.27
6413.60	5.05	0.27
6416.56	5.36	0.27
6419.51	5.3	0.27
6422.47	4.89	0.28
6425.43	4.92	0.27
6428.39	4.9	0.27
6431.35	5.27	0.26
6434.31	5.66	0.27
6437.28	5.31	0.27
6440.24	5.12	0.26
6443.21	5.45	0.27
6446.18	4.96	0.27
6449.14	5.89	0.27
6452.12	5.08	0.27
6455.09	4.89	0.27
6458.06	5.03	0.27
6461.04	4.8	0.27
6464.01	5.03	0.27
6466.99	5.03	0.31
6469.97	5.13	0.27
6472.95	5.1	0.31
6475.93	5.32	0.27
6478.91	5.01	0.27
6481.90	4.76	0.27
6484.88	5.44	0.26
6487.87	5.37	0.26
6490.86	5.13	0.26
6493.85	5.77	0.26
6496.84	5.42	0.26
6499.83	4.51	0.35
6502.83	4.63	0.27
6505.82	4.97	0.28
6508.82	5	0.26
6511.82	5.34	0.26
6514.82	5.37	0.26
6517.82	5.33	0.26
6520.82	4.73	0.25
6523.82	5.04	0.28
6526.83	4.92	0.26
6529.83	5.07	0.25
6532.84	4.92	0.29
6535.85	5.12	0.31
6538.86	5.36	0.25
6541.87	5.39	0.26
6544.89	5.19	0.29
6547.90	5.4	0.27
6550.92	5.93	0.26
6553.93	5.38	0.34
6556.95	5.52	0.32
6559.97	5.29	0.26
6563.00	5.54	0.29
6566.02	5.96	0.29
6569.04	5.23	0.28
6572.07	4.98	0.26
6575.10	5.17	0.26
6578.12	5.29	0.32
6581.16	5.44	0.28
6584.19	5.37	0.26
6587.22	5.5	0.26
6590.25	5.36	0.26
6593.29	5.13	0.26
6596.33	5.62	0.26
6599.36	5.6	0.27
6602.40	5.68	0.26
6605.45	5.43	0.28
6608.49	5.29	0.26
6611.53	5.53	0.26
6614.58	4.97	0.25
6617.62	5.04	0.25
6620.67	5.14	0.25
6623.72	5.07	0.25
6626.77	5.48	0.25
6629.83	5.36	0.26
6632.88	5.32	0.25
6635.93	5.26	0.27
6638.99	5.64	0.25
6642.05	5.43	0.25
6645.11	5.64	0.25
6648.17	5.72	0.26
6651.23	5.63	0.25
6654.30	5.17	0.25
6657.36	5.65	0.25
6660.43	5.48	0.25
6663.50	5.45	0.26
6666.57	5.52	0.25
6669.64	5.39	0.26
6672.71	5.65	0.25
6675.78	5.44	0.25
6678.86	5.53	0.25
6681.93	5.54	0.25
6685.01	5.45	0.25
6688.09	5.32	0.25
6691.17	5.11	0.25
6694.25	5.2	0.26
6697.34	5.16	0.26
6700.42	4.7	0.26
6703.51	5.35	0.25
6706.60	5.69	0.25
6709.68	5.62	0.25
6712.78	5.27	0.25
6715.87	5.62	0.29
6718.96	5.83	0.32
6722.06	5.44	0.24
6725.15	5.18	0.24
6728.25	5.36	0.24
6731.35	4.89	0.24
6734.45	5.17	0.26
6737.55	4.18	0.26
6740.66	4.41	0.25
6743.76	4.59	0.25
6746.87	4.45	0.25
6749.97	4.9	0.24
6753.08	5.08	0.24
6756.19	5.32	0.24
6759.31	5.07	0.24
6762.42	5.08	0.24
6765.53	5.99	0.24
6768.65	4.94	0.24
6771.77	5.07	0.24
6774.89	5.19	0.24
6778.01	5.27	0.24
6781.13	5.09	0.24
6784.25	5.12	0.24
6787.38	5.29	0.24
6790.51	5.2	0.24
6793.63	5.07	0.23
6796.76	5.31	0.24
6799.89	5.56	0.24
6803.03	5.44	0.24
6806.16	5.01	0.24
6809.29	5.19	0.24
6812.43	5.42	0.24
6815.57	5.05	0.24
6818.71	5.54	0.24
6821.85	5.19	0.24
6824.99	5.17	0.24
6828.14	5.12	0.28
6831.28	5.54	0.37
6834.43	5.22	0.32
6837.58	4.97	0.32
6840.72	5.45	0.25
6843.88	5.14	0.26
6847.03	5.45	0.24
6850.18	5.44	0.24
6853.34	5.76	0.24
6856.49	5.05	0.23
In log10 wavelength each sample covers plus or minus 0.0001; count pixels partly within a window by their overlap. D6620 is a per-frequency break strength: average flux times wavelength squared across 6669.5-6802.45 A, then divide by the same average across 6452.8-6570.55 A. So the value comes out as 1.07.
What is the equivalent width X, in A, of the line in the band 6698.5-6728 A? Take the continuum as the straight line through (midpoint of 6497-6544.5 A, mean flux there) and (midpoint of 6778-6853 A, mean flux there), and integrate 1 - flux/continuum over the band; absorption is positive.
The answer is -1.2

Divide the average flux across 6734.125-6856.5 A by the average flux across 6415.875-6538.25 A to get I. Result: 1.01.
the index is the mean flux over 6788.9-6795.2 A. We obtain 5.14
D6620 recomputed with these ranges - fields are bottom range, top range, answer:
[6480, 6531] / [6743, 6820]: 1.10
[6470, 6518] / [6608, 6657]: 1.09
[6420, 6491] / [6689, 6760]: 1.08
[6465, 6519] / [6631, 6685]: 1.12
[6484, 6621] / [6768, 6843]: 1.07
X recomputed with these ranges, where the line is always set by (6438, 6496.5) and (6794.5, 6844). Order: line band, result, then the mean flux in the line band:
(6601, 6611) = -0.5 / 5.47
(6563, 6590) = -0.9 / 5.38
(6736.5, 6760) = 2.2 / 4.75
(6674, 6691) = -0.6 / 5.43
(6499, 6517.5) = 0.6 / 5.01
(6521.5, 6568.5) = -1.1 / 5.32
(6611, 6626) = 0.2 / 5.14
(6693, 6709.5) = 0.0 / 5.25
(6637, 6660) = -1.4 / 5.54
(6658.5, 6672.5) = -0.7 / 5.48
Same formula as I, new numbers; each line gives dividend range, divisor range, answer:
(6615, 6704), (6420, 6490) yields 1.04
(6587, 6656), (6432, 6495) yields 1.04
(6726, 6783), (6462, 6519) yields 0.97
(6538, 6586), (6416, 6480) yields 1.05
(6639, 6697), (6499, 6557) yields 1.06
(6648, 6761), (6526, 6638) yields 0.98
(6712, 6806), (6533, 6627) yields 0.96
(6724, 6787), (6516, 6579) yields 0.95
